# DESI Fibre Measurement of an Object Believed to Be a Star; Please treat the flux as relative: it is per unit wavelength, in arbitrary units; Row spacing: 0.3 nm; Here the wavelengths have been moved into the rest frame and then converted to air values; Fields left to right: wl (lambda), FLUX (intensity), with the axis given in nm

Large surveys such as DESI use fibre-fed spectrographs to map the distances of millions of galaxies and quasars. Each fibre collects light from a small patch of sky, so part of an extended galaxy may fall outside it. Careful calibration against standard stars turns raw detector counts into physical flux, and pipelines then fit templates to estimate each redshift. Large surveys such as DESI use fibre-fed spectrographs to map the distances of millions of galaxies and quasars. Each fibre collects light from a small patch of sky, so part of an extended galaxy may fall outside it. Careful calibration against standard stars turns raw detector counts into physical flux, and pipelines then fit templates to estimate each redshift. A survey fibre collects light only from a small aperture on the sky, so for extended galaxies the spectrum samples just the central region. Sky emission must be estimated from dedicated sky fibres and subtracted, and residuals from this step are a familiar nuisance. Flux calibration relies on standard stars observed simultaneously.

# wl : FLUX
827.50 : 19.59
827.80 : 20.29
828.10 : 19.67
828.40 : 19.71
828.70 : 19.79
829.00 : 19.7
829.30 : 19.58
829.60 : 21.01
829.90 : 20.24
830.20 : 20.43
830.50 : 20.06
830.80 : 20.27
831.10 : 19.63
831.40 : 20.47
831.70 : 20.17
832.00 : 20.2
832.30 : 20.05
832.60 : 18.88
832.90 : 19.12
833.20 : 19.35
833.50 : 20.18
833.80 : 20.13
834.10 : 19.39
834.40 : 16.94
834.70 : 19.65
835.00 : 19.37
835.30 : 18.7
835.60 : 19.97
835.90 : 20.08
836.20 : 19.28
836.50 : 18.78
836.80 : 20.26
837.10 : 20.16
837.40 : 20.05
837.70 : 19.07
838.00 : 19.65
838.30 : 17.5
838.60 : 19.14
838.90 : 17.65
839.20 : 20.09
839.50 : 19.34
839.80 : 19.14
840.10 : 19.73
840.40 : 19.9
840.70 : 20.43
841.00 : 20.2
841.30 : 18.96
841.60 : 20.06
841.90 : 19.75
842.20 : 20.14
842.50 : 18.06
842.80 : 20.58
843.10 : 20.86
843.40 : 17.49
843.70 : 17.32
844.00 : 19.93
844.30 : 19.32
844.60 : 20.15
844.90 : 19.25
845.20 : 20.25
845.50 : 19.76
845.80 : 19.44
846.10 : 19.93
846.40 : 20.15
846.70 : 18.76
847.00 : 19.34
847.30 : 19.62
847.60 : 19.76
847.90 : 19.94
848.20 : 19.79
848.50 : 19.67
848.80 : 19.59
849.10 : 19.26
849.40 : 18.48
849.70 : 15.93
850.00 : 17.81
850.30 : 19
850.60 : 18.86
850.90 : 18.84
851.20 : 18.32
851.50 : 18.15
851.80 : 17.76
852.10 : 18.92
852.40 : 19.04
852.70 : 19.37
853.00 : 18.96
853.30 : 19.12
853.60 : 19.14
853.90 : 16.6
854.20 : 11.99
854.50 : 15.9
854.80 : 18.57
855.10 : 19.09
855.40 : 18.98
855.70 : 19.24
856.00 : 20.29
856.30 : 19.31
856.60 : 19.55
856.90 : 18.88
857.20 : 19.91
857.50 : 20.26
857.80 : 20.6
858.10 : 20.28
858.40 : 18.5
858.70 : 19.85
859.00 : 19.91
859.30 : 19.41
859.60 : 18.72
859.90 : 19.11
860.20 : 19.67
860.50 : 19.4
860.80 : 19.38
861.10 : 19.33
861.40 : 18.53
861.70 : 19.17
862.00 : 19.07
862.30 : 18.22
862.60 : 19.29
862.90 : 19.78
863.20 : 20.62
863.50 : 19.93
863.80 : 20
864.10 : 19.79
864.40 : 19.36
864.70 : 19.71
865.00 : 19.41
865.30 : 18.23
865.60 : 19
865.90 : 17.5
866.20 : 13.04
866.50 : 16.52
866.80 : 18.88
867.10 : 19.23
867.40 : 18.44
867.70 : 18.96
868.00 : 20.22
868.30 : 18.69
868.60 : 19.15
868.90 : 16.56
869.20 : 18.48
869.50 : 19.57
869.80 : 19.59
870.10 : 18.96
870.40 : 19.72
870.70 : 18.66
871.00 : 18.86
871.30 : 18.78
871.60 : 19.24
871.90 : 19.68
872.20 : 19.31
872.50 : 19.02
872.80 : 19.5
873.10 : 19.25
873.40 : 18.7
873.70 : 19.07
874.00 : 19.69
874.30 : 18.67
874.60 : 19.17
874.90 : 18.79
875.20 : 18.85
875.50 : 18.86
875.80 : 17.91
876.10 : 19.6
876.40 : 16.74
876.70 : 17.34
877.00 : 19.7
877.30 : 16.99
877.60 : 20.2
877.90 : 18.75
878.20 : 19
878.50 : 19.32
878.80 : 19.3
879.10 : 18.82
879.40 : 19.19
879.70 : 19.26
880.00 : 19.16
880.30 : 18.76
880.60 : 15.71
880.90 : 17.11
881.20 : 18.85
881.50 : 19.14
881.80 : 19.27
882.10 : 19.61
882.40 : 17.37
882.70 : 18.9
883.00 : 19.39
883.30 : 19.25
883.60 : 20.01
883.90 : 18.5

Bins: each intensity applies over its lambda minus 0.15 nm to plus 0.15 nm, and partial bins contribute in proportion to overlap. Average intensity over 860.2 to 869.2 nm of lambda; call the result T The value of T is 18.8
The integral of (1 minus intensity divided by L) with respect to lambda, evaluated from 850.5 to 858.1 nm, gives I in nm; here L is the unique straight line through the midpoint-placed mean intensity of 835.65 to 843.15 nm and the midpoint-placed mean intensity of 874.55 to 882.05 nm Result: 0.21 nm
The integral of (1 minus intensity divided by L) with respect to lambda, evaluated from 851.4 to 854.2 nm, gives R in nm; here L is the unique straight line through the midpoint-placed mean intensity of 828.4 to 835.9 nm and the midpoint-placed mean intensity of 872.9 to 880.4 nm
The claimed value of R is 0.16 nm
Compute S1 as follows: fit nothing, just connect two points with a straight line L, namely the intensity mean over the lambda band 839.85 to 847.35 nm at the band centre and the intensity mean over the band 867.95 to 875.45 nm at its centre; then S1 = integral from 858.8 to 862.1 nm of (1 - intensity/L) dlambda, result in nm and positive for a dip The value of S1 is 0.00 nm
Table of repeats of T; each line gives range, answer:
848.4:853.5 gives 18.6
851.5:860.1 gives 18.8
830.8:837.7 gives 19.6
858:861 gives 19.4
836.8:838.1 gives 19.8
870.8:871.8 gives 19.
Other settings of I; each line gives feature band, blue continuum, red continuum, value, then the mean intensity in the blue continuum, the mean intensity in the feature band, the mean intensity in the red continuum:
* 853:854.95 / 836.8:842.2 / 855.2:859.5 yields 0.25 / 19.5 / 17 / 19.6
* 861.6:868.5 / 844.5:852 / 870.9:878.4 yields 0.05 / 19.1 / 18.8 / 18.9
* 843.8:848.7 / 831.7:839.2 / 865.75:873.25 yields -0.14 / 19.3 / 19.7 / 18.6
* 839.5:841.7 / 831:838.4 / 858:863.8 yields -0.03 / 19.5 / 19.7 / 19.4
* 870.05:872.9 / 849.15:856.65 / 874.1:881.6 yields -0.10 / 18.3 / 19.2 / 18.6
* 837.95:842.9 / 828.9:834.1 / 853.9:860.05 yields 0.04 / 20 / 19.4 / 18.9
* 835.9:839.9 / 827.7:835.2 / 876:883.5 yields 0.07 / 19.8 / 19.3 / 18.7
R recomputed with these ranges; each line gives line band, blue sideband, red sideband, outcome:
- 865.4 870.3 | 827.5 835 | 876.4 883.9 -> 0.17 nm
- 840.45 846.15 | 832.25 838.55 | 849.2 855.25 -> -0.26 nm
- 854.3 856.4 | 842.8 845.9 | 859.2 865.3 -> 0.09 nm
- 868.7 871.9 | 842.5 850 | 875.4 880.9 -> -0.03 nm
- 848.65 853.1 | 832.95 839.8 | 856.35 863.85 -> 0.20 nm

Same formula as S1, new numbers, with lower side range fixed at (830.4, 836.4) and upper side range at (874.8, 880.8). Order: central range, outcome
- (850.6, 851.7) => 0.04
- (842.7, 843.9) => 0.02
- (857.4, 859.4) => -0.08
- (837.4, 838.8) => 0.04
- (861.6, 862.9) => -0.01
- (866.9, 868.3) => -0.02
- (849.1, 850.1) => 0.08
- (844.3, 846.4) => -0.05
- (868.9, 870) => 0.00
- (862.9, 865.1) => -0.11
